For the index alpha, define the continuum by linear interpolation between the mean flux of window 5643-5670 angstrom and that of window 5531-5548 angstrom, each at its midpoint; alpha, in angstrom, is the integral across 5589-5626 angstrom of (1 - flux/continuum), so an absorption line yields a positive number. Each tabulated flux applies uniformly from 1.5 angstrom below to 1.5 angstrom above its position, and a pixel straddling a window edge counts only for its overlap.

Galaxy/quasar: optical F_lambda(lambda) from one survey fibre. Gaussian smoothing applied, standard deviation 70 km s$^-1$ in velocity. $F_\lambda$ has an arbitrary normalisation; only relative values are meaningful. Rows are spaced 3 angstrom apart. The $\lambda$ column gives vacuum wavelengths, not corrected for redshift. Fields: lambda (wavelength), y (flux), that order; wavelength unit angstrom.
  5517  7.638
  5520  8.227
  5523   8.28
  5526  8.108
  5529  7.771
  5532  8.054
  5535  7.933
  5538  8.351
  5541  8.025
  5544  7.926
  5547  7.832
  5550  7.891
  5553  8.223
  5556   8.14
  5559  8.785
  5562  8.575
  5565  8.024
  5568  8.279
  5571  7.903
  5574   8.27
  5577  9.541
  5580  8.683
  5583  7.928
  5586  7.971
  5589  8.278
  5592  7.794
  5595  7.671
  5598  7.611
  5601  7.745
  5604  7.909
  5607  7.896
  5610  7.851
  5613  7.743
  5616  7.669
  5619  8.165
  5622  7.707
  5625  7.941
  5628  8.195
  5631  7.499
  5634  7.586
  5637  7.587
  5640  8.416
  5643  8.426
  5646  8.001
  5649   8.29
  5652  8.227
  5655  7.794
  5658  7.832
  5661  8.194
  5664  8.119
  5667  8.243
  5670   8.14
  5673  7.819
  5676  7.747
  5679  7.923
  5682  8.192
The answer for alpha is 1.1 angstrom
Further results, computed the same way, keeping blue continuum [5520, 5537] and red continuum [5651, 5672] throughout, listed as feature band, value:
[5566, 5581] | -0.8 angstrom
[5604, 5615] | 0.3 angstrom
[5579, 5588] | -0.1 angstrom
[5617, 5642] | 0.5 angstrom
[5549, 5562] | -0.4 angstrom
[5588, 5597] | 0.2 angstrom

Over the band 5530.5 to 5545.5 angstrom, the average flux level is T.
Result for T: 8.06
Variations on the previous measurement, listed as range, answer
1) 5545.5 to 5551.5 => 7.86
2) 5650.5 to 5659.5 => 7.95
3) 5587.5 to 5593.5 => 8.04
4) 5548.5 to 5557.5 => 8.08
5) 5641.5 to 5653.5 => 8.24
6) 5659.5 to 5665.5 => 8.16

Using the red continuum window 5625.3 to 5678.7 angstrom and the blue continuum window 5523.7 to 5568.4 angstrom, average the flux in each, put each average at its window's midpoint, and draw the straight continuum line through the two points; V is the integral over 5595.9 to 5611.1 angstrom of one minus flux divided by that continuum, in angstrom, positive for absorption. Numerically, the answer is 0.5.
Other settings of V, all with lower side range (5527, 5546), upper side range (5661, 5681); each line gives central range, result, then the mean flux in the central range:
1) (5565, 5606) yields -0.5 angstrom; 8.12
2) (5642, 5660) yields -0.2 angstrom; 8.09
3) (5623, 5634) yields 0.3 angstrom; 7.83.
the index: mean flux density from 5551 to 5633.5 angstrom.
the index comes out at 8.07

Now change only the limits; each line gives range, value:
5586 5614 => 7.84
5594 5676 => 7.93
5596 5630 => 7.85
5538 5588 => 8.25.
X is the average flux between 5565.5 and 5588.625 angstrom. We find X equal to 8.35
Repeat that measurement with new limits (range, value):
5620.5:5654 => 7.99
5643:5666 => 8.09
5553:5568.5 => 8.35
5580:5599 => 7.95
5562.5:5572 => 8.13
